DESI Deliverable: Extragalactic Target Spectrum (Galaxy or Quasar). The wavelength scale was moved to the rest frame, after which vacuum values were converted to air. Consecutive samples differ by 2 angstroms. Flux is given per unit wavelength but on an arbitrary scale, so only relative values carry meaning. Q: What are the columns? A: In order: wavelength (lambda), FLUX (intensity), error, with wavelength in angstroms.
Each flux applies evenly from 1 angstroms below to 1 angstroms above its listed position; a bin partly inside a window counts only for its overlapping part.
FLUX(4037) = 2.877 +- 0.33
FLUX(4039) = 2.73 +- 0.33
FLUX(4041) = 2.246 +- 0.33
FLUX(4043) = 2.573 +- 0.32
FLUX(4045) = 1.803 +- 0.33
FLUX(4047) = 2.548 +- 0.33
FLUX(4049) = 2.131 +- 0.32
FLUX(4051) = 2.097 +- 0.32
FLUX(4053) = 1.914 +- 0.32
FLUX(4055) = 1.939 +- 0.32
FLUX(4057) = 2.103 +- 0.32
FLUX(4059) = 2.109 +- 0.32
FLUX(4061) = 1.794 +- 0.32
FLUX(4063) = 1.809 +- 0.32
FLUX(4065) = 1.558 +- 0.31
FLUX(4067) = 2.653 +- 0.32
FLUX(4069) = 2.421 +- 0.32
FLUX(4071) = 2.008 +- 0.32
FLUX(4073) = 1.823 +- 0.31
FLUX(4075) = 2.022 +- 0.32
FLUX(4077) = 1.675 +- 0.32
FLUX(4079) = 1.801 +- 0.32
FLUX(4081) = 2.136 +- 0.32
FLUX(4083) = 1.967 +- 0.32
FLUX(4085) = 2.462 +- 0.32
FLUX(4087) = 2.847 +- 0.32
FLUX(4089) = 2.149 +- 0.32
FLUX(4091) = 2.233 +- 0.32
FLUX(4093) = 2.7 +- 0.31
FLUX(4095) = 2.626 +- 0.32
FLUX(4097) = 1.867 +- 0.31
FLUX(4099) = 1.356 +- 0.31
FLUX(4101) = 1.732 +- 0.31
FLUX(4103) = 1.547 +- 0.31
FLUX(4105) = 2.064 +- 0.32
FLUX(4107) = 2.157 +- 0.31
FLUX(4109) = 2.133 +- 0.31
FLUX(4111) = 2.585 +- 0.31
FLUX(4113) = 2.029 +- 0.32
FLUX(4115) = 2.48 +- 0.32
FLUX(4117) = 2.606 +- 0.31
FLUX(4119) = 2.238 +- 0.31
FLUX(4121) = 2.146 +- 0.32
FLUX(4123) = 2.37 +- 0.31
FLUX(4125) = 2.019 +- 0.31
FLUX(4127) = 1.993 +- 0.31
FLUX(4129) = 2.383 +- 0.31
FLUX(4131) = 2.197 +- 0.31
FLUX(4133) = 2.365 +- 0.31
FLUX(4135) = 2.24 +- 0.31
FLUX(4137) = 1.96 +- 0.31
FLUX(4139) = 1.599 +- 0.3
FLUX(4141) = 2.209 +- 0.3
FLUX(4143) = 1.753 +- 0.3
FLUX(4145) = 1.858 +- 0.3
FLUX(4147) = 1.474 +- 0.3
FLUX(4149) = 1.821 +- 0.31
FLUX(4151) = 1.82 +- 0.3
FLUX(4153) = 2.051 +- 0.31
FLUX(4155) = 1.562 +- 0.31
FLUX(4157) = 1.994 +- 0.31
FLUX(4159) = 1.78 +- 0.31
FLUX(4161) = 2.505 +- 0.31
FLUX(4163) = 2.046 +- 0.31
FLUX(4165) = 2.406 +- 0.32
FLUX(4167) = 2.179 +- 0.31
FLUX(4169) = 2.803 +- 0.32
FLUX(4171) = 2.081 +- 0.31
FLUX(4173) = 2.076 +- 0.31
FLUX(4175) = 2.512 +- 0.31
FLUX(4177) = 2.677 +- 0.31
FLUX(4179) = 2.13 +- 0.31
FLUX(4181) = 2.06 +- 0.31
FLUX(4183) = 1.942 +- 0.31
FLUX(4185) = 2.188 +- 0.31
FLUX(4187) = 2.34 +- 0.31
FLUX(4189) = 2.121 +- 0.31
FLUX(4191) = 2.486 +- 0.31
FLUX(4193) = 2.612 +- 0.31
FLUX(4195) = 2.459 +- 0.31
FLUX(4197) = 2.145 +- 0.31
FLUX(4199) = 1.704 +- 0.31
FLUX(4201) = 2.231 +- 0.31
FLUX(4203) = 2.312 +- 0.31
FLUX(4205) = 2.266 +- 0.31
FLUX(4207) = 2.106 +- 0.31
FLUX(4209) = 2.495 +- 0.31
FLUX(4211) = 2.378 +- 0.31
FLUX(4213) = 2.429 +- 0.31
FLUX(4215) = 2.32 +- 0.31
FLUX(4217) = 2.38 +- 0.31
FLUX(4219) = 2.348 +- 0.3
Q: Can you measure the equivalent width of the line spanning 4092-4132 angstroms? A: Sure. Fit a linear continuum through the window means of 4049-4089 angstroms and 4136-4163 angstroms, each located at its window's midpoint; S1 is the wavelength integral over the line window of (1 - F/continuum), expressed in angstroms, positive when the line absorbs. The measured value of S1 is -3.98 angstroms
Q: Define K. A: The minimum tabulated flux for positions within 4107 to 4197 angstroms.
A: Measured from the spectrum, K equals 1.474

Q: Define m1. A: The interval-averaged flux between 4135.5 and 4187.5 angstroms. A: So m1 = 2.07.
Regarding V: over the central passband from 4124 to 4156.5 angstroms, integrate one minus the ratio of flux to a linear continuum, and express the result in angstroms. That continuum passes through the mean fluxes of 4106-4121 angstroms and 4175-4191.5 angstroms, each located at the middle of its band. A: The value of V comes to 4.68 angstroms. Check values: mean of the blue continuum 2.31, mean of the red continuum 2.25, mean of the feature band 1.96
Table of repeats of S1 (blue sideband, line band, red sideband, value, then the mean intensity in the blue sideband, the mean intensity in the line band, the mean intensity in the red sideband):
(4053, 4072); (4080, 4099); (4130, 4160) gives -2.71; 2.04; 2.28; 1.91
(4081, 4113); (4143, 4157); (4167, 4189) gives 2.83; 2.16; 1.78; 2.27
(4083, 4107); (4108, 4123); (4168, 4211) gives -1.06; 2.14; 2.32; 2.28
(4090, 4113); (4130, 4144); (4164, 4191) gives 0.84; 2.09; 2.05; 2.28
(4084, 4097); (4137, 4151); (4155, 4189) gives 3.01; 2.45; 1.8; 2.21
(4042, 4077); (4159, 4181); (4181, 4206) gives -1.05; 2.07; 2.3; 2.23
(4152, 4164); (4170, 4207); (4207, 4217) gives -0.57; 1.99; 2.24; 2.37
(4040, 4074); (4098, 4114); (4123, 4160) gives 0.50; 2.09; 1.95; 1.96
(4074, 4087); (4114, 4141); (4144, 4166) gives -2.86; 2.07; 2.2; 1.94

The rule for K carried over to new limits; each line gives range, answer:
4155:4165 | 1.562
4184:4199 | 1.704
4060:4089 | 1.558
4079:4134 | 1.356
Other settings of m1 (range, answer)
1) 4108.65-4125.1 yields 2.31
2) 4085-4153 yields 2.11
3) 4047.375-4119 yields 2.11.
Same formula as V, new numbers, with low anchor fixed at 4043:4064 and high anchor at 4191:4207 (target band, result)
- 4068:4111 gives 0.1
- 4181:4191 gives 0.3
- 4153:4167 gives 0.9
